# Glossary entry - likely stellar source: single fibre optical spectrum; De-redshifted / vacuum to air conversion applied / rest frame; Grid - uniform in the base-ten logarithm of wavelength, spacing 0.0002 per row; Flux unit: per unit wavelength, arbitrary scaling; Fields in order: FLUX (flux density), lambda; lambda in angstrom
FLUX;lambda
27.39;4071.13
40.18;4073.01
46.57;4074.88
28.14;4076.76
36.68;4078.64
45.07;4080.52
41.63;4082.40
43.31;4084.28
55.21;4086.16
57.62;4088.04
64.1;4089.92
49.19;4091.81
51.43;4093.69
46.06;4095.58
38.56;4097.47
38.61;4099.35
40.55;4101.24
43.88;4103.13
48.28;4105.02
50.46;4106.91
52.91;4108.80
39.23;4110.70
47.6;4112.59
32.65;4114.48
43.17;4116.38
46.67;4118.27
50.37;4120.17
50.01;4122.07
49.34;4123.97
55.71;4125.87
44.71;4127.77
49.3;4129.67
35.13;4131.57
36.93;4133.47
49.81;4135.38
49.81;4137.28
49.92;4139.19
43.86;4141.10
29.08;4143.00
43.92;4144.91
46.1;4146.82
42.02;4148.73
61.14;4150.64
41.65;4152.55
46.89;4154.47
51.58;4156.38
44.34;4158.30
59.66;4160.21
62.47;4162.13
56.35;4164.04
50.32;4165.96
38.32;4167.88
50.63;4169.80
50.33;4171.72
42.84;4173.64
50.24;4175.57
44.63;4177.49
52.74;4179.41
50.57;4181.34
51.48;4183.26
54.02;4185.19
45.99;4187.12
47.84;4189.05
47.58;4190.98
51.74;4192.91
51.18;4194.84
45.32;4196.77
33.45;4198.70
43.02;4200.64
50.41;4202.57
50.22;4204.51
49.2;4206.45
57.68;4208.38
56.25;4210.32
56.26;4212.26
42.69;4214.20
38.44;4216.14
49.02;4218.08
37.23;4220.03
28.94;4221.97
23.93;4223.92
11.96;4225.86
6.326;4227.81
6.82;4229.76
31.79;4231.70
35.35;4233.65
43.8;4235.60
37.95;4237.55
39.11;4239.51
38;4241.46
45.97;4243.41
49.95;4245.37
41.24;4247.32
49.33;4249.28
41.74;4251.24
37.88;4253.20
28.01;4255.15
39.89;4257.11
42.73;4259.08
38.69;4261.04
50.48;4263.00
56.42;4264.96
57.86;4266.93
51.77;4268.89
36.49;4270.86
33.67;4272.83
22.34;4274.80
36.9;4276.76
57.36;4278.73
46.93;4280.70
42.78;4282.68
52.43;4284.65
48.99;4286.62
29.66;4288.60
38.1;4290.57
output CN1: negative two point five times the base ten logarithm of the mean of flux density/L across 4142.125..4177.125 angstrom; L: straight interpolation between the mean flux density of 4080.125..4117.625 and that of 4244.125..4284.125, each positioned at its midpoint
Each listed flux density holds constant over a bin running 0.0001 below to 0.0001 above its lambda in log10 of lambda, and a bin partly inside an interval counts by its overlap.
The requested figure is -0.07 mag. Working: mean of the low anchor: 46.5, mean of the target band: 48.2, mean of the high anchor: 43.2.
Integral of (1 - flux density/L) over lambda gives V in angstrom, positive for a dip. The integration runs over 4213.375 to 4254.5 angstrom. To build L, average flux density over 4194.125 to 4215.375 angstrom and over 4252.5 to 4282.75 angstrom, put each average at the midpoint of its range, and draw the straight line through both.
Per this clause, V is 9.5 angstrom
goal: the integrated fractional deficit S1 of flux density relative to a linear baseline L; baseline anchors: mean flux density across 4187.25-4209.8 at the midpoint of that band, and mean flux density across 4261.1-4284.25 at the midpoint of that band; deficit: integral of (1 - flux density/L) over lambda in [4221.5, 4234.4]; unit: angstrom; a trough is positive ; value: 7.3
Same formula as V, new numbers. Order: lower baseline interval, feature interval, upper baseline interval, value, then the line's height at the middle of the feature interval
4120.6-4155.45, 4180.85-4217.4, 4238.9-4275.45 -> -3.7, 44.1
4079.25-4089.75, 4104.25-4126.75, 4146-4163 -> 1.2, 49.9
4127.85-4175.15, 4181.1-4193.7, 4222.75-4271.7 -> -1.8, 43.6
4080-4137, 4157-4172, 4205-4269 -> -2.7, 43.7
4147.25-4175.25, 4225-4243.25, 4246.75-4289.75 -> 6.5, 45.1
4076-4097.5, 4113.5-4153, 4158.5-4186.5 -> 3.0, 49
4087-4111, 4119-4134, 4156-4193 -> 0.6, 48.8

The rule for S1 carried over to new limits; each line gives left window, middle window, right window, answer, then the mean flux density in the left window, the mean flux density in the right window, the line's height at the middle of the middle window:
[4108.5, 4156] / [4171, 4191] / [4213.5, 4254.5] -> -4.21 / 45.5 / 35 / 40.5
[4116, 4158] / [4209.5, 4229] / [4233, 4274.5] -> 4.03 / 46.2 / 42.4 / 43.5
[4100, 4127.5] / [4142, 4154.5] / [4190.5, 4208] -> 0.67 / 46.4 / 47.3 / 46.7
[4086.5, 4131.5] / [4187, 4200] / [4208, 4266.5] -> -1.37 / 47.3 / 38.8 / 41.7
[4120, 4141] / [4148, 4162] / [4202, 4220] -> -0.79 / 47.1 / 49.3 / 47.8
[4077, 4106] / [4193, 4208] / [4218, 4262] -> -3.61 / 46.2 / 34.8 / 37.8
